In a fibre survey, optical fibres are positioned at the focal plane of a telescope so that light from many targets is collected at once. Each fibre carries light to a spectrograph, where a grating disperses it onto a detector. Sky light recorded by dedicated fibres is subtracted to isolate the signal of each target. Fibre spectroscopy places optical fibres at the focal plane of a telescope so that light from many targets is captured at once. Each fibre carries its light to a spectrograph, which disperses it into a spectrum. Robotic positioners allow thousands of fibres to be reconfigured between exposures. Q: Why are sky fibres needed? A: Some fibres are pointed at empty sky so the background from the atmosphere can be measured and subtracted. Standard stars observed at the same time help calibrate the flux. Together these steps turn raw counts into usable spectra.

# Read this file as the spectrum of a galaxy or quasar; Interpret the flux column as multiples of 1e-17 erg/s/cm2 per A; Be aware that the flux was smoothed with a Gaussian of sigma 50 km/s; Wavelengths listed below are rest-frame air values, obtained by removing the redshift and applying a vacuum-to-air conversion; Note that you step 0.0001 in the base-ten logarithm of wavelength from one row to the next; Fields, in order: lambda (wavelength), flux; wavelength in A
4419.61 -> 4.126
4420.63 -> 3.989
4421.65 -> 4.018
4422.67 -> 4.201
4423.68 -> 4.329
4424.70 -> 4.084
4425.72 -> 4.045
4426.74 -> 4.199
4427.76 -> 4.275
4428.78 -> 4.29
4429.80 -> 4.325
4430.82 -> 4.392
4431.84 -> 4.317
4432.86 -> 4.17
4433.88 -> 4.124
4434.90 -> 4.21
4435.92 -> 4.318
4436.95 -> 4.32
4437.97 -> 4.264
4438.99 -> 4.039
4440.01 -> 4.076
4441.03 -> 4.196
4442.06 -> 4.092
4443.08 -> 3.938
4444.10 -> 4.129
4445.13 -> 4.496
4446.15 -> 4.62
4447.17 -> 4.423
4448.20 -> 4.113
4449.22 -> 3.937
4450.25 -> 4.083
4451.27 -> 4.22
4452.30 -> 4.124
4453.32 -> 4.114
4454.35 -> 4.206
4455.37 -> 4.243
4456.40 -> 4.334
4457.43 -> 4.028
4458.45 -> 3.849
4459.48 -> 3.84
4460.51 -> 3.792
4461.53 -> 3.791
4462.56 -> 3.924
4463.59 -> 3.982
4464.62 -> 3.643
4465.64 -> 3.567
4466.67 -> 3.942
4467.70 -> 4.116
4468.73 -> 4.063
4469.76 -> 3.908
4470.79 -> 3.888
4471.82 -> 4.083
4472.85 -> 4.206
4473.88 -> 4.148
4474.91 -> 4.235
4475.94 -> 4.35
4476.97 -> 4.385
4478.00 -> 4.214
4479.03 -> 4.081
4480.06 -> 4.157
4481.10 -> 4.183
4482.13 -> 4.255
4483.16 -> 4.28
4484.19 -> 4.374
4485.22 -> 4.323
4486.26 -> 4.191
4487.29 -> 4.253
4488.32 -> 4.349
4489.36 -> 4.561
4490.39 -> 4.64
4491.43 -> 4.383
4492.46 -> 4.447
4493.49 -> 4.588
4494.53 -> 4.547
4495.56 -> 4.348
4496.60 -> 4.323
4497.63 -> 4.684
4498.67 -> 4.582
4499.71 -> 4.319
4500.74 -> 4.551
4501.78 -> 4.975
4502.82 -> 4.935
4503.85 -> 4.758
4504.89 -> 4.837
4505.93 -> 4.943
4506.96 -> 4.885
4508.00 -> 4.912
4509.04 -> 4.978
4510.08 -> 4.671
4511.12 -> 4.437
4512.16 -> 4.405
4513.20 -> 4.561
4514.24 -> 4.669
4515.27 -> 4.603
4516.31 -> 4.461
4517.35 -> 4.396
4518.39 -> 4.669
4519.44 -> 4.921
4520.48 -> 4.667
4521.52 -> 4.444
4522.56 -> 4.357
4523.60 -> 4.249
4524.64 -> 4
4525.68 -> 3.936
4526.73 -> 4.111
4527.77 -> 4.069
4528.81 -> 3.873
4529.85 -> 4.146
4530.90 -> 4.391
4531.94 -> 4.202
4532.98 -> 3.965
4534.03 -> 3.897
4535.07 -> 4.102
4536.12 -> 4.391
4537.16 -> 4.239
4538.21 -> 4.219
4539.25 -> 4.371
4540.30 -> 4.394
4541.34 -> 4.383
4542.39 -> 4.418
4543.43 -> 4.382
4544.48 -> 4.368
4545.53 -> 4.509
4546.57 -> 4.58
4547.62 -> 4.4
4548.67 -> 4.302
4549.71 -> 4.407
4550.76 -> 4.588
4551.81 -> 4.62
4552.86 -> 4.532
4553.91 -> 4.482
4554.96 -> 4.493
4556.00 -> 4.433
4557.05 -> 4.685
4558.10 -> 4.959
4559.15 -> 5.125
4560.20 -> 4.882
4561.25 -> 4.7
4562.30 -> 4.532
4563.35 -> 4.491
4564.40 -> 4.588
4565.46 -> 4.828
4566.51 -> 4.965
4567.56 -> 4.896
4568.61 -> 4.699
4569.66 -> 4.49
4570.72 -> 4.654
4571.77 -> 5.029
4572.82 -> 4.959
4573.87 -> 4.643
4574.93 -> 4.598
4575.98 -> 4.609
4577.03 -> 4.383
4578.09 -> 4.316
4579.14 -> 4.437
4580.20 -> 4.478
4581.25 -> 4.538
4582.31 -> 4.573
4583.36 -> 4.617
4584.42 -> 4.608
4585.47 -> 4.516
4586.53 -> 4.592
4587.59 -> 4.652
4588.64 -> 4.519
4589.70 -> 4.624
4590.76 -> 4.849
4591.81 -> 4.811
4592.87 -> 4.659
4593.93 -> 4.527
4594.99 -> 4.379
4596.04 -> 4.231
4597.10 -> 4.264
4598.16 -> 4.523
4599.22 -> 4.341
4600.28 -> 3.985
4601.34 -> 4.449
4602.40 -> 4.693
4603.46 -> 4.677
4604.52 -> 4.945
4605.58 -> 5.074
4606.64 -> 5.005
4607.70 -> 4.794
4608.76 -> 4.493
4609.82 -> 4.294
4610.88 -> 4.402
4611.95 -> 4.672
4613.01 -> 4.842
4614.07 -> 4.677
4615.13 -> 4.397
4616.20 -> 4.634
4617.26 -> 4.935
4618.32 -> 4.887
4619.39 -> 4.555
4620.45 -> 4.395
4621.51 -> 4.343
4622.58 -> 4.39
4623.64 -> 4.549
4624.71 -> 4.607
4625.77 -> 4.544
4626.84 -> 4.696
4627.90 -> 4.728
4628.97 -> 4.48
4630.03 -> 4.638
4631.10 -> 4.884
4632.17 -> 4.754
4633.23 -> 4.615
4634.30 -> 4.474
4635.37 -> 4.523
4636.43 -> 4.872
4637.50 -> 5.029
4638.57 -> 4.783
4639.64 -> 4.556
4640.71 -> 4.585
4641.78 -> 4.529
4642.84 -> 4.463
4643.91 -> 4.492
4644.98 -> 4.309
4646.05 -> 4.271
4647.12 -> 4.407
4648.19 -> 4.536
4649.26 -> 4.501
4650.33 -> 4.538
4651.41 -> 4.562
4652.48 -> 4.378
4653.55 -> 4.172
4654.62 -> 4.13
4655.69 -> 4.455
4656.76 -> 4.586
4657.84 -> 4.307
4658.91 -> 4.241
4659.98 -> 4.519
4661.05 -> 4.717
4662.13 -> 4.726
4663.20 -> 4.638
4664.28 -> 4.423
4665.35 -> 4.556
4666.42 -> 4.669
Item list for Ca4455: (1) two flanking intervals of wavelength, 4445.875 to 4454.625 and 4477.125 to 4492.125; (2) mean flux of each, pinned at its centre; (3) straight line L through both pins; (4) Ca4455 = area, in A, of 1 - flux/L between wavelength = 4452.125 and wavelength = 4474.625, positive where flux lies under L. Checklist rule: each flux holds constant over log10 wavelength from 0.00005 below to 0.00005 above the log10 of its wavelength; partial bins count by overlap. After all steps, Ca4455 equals 1.3 A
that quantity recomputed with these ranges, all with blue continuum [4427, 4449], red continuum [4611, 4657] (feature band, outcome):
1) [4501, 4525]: -1.5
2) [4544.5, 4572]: -1.2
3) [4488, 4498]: -0.4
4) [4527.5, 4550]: 0.7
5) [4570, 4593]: -0.7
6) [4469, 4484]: 0.5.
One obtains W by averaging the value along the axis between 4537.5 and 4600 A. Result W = 4.57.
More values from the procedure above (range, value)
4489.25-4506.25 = 4.61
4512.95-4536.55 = 4.3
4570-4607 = 4.59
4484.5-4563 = 4.48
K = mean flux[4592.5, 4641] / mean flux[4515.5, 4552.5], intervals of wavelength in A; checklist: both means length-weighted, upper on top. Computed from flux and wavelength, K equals 1.1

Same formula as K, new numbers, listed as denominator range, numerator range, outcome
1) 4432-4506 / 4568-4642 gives 1.09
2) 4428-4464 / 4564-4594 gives 1.12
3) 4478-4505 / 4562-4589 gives 1.04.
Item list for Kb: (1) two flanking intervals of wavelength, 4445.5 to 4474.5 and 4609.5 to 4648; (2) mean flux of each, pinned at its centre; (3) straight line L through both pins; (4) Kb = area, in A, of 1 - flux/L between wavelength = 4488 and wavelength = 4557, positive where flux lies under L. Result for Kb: -3.5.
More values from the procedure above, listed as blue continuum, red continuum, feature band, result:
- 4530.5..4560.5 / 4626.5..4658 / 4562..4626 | -1.6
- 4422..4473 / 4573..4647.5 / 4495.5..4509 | -1.4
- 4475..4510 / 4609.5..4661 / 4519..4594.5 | 0.4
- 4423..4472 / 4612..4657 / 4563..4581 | -1.0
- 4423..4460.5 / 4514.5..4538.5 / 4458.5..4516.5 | -1.5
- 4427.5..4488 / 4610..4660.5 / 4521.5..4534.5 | 0.6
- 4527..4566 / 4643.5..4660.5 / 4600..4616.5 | -0.8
